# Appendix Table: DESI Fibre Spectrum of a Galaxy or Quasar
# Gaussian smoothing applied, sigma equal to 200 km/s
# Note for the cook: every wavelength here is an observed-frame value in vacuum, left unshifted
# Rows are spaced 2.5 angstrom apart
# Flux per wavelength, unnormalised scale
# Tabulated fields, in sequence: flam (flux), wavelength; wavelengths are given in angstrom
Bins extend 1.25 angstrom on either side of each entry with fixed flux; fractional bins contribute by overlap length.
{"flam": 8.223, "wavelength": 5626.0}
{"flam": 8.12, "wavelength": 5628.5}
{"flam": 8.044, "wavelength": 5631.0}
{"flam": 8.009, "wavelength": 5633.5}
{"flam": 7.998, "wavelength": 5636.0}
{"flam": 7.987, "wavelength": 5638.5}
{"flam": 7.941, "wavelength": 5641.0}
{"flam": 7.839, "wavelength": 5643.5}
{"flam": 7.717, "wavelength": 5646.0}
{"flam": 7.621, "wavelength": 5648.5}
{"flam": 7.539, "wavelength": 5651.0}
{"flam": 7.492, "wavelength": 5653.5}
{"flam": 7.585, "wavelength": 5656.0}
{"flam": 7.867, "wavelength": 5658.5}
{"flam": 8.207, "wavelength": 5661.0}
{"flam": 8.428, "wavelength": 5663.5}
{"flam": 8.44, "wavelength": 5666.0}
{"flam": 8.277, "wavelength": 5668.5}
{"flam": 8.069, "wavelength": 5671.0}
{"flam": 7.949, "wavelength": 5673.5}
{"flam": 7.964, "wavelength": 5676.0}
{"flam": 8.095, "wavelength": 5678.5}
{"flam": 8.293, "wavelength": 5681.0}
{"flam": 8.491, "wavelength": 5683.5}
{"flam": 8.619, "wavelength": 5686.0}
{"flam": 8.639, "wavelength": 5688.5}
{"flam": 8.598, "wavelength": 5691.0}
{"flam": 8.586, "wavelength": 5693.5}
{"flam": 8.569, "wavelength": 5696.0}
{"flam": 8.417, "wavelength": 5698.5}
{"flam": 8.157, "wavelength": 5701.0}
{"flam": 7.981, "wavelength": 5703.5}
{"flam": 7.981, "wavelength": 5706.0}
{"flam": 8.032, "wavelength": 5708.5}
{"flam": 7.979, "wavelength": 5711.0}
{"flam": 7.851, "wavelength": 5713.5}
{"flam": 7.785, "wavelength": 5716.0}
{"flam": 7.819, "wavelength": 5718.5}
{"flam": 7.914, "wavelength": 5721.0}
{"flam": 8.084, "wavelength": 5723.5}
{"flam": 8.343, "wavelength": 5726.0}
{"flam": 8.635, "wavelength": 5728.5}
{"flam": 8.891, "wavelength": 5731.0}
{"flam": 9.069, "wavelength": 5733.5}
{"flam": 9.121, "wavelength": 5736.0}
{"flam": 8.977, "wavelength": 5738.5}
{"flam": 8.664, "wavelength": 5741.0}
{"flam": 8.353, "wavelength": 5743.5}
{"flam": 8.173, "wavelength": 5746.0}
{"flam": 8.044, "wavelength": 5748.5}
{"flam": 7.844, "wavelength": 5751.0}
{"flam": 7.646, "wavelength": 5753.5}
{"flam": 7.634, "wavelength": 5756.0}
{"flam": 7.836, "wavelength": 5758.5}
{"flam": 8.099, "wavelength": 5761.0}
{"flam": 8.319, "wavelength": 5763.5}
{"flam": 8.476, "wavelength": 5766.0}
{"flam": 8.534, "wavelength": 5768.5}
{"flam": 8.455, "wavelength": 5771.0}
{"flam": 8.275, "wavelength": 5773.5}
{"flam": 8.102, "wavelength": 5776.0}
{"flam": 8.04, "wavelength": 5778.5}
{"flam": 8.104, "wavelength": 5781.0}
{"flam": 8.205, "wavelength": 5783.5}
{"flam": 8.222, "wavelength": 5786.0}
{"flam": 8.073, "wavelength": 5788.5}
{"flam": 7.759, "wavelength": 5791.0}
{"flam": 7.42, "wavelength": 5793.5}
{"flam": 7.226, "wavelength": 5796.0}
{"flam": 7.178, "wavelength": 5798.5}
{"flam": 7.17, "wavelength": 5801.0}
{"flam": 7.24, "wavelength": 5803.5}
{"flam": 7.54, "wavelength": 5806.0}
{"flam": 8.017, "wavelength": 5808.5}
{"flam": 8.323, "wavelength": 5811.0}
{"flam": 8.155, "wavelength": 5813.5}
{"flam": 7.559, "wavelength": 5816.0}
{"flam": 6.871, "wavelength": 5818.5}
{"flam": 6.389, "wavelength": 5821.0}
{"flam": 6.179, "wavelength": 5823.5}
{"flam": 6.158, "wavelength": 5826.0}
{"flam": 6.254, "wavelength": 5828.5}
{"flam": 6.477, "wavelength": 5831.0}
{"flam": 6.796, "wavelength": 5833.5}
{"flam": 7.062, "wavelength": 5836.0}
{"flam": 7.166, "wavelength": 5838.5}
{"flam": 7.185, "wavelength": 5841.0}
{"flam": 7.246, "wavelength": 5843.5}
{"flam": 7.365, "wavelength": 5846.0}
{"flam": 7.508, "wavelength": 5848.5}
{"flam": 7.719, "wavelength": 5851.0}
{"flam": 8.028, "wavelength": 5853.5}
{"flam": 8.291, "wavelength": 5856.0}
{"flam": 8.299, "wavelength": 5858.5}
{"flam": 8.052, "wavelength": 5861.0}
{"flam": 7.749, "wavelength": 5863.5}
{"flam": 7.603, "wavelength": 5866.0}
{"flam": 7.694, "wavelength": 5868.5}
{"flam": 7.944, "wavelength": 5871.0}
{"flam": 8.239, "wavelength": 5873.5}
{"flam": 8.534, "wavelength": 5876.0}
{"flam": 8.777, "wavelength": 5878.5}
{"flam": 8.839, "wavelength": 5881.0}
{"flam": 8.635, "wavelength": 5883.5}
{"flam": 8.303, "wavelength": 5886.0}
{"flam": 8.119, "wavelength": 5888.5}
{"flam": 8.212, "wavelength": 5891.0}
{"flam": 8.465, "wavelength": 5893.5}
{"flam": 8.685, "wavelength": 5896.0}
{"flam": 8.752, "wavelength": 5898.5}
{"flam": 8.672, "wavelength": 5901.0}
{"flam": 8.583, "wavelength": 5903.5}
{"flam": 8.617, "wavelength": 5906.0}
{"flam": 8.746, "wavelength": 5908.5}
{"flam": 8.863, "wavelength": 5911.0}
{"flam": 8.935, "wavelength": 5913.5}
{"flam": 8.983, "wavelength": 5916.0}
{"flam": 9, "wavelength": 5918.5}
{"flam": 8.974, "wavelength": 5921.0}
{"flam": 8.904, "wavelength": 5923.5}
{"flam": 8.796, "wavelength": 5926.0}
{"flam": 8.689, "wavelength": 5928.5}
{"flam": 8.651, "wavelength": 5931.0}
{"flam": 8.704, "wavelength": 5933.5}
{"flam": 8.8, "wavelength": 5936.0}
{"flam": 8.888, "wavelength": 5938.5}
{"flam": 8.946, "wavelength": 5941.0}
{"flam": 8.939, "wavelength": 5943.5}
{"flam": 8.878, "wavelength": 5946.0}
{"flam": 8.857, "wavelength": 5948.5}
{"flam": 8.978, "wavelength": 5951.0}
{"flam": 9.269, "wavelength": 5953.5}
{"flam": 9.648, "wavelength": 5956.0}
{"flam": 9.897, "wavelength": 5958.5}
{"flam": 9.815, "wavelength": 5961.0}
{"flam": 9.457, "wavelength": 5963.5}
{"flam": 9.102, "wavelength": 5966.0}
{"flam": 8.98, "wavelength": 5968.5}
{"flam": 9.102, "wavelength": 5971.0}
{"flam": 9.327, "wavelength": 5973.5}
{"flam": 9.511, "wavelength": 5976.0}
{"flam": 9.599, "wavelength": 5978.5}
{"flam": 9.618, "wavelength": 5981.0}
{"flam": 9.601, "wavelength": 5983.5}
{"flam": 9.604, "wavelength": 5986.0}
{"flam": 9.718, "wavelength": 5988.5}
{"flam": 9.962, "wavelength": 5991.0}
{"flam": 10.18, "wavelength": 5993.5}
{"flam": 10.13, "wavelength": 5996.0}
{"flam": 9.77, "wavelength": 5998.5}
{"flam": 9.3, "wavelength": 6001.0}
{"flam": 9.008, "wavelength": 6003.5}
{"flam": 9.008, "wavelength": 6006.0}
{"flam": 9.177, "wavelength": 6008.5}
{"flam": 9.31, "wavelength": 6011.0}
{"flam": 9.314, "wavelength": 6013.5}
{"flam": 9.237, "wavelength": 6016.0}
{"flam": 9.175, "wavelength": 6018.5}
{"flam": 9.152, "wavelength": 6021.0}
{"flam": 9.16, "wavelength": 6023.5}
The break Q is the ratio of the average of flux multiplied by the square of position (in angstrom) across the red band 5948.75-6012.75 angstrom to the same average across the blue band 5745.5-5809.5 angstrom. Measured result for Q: 1.28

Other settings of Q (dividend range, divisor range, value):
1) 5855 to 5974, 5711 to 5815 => 1.14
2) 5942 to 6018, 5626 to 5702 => 1.29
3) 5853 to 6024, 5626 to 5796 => 1.19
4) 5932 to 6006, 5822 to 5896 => 1.26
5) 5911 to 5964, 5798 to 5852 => 1.31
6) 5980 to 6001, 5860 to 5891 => 1.24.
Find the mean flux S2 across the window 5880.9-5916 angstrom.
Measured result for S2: 8.61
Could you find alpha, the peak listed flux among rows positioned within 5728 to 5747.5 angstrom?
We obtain 9.121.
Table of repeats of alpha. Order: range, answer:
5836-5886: 8.839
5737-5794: 8.977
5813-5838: 8.155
